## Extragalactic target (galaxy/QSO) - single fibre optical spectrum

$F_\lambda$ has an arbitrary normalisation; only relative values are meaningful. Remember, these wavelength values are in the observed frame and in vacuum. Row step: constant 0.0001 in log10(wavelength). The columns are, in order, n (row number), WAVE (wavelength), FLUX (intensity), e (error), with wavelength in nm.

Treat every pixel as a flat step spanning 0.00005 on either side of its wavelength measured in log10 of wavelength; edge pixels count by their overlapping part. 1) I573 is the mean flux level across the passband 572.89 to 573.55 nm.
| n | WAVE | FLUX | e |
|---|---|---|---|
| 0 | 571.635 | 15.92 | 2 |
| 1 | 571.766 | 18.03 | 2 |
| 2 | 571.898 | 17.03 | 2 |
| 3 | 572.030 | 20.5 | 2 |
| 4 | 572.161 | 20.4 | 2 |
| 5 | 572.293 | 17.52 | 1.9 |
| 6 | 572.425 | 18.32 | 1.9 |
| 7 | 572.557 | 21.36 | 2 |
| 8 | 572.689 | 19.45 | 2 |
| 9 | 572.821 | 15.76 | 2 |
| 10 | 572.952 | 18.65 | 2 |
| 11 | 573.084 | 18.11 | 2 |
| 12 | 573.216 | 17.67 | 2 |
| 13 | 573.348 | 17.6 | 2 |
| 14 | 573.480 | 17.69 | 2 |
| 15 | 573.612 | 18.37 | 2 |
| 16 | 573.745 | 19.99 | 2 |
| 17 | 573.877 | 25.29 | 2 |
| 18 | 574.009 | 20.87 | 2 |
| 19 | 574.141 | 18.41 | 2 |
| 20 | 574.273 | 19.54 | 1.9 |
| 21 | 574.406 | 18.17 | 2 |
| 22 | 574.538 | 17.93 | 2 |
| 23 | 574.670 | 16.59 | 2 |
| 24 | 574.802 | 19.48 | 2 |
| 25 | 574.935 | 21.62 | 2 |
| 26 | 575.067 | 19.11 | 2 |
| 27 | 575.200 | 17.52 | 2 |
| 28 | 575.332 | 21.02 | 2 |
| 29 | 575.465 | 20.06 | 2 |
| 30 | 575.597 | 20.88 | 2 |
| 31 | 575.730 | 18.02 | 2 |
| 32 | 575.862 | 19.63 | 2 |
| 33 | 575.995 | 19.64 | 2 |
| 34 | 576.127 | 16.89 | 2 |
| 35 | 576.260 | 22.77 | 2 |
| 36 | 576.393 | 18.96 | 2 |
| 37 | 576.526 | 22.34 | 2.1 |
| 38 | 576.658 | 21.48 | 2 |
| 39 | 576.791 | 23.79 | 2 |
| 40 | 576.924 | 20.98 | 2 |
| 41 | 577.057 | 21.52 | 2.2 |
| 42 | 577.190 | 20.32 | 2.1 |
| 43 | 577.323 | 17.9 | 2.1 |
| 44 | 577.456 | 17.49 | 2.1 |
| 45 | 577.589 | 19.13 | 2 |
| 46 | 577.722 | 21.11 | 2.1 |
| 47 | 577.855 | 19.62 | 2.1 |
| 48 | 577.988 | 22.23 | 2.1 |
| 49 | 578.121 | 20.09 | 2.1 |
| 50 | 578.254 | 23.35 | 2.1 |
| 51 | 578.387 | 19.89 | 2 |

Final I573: 17.9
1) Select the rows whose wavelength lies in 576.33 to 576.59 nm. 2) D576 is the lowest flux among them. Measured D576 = 18.96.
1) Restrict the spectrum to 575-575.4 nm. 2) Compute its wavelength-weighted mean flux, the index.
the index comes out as 19.2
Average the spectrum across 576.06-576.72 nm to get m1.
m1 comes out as 20.5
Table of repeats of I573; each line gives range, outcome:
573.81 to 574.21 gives 21.5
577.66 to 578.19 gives 20.8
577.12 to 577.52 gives 18.6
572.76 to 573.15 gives 17.6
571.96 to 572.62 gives 19.6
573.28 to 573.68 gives 17.9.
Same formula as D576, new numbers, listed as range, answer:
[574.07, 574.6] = 17.93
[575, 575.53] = 17.52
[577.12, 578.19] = 17.49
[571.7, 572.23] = 17.03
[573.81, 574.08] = 20.87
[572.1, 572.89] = 15.76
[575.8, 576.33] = 16.89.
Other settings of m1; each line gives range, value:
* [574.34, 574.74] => 17.6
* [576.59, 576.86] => 22.7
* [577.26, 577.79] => 18.9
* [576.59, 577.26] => 21.6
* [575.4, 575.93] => 19.7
